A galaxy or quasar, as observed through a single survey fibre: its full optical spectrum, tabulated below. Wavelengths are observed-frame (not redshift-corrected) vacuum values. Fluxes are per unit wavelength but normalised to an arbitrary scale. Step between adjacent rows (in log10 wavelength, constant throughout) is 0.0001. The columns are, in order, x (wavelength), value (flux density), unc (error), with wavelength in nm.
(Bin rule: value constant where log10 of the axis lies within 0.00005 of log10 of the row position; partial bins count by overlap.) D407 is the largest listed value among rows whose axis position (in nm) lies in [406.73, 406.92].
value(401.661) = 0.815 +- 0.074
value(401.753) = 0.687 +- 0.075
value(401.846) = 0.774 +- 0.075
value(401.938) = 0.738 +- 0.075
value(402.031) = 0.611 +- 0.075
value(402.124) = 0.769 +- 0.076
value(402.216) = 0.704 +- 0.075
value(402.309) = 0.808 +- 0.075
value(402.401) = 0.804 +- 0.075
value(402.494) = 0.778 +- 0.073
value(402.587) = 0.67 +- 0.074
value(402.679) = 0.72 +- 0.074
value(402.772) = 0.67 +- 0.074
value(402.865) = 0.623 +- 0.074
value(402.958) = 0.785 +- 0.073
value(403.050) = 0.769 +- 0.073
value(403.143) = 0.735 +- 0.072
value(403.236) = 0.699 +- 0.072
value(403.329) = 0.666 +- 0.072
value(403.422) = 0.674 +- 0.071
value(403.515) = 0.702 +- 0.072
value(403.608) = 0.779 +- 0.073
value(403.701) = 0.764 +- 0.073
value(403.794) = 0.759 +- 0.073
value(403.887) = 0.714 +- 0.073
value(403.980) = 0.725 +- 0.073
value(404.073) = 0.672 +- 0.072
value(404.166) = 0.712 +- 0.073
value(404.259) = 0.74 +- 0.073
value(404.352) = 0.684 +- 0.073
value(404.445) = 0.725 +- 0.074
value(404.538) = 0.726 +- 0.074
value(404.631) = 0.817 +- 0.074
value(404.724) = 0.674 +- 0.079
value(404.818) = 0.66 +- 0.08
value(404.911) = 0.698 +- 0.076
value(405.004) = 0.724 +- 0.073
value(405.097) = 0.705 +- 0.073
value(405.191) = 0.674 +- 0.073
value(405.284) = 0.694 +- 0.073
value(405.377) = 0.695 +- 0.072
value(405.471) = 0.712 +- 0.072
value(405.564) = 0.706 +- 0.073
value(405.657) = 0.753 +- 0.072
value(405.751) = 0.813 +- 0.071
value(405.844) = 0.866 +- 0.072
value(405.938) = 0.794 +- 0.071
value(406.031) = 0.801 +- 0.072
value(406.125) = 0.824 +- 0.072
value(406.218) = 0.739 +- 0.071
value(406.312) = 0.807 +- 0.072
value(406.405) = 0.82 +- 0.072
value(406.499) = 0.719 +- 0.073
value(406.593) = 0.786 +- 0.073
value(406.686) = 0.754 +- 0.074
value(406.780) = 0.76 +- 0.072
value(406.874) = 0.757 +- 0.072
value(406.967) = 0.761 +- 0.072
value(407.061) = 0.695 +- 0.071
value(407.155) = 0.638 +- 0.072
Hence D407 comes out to 0.76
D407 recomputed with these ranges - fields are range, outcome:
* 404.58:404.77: 0.817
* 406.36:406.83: 0.82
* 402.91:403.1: 0.785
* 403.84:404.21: 0.725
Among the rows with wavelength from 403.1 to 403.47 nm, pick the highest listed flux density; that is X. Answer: 0.735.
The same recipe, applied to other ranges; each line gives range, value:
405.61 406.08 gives 0.866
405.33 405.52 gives 0.712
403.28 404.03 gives 0.779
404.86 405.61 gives 0.724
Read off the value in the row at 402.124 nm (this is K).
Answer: 0.769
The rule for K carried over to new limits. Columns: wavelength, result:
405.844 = 0.866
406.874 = 0.757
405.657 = 0.753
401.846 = 0.774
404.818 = 0.66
